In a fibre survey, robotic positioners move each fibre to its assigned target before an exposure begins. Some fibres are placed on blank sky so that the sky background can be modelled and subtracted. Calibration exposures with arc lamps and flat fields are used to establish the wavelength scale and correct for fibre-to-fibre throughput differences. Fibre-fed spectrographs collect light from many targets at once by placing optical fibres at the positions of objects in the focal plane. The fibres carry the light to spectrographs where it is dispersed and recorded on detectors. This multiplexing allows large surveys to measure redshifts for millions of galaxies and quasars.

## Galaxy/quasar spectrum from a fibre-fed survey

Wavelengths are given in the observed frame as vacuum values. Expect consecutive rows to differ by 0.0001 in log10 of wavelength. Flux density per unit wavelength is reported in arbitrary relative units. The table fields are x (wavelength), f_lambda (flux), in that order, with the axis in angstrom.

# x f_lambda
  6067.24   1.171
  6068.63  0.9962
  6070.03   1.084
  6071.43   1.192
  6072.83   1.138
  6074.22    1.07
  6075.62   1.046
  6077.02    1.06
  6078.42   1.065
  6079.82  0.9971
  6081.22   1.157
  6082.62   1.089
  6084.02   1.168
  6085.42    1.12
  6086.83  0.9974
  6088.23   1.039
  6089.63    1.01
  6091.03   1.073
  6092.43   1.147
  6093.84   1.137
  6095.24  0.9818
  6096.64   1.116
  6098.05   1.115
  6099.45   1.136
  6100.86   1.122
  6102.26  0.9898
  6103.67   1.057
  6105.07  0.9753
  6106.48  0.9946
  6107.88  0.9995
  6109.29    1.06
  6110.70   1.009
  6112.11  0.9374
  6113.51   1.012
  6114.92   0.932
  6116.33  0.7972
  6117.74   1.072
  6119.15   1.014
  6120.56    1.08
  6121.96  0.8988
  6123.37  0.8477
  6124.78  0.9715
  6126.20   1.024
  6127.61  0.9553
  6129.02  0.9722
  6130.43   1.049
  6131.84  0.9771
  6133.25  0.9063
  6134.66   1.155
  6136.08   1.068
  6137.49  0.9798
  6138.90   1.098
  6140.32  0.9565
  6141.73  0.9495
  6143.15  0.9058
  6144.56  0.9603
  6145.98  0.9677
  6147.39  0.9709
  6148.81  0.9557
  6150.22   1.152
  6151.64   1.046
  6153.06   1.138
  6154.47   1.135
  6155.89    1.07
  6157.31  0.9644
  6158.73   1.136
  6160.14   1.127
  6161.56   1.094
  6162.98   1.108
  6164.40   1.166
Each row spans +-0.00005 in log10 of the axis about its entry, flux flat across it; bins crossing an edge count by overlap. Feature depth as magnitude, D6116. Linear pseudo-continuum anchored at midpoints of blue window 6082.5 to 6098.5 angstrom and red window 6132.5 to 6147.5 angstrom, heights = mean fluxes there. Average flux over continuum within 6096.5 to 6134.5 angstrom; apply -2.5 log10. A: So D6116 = 0.04 mag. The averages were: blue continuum 1.08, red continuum 0.993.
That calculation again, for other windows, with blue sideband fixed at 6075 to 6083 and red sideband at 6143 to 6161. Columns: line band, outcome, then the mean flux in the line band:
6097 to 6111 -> 0.013 mag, 1.05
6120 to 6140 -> 0.058 mag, 0.997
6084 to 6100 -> -0.019 mag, 1.08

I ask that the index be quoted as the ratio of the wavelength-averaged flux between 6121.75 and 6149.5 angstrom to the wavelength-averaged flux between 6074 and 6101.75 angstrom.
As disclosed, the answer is 0.91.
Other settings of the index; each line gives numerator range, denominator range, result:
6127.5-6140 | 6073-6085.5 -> 0.94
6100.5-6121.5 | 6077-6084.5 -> 0.92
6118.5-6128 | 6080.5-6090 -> 0.89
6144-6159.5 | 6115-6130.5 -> 1.08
